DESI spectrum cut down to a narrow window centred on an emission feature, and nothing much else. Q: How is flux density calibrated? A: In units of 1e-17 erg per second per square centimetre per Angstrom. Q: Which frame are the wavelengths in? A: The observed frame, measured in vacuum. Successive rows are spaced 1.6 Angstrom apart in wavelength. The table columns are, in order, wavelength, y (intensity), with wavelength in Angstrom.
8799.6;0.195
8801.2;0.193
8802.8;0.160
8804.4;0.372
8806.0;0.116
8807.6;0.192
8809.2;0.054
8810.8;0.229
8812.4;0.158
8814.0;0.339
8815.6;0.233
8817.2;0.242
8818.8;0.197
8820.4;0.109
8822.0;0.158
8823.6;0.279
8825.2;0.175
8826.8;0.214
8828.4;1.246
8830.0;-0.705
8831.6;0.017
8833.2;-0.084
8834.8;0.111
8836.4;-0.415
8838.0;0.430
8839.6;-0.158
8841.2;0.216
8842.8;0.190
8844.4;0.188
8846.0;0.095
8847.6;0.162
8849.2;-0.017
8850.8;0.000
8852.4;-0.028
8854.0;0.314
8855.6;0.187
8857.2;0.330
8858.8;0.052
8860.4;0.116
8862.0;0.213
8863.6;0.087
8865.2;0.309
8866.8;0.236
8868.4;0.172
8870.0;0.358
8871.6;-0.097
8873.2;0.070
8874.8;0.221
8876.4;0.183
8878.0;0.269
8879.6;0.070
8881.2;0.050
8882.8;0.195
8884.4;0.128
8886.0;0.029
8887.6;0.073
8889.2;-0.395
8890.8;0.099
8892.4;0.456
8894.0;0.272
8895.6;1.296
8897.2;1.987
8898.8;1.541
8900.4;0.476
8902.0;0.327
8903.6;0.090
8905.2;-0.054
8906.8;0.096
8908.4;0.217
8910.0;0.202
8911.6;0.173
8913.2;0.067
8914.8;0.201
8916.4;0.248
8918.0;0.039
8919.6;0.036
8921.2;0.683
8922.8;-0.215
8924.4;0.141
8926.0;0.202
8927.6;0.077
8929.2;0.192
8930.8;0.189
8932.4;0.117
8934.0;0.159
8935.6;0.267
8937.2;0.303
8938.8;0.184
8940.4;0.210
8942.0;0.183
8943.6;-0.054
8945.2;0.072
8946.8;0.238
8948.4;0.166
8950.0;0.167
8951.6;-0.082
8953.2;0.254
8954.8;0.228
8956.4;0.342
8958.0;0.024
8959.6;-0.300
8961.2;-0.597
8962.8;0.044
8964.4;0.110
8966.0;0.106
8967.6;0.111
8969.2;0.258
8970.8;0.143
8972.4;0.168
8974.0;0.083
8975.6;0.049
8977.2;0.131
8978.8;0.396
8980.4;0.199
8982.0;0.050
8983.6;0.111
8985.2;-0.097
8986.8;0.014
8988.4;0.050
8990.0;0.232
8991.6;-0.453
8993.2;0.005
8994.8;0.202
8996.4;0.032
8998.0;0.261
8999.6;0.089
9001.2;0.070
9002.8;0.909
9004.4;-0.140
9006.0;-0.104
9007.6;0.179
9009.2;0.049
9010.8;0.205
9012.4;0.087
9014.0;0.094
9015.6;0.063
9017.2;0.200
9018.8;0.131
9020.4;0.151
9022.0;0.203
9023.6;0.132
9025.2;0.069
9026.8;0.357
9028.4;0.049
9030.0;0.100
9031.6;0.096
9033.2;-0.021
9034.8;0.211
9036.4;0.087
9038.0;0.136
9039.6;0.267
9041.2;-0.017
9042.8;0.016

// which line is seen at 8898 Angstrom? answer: Hbeta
